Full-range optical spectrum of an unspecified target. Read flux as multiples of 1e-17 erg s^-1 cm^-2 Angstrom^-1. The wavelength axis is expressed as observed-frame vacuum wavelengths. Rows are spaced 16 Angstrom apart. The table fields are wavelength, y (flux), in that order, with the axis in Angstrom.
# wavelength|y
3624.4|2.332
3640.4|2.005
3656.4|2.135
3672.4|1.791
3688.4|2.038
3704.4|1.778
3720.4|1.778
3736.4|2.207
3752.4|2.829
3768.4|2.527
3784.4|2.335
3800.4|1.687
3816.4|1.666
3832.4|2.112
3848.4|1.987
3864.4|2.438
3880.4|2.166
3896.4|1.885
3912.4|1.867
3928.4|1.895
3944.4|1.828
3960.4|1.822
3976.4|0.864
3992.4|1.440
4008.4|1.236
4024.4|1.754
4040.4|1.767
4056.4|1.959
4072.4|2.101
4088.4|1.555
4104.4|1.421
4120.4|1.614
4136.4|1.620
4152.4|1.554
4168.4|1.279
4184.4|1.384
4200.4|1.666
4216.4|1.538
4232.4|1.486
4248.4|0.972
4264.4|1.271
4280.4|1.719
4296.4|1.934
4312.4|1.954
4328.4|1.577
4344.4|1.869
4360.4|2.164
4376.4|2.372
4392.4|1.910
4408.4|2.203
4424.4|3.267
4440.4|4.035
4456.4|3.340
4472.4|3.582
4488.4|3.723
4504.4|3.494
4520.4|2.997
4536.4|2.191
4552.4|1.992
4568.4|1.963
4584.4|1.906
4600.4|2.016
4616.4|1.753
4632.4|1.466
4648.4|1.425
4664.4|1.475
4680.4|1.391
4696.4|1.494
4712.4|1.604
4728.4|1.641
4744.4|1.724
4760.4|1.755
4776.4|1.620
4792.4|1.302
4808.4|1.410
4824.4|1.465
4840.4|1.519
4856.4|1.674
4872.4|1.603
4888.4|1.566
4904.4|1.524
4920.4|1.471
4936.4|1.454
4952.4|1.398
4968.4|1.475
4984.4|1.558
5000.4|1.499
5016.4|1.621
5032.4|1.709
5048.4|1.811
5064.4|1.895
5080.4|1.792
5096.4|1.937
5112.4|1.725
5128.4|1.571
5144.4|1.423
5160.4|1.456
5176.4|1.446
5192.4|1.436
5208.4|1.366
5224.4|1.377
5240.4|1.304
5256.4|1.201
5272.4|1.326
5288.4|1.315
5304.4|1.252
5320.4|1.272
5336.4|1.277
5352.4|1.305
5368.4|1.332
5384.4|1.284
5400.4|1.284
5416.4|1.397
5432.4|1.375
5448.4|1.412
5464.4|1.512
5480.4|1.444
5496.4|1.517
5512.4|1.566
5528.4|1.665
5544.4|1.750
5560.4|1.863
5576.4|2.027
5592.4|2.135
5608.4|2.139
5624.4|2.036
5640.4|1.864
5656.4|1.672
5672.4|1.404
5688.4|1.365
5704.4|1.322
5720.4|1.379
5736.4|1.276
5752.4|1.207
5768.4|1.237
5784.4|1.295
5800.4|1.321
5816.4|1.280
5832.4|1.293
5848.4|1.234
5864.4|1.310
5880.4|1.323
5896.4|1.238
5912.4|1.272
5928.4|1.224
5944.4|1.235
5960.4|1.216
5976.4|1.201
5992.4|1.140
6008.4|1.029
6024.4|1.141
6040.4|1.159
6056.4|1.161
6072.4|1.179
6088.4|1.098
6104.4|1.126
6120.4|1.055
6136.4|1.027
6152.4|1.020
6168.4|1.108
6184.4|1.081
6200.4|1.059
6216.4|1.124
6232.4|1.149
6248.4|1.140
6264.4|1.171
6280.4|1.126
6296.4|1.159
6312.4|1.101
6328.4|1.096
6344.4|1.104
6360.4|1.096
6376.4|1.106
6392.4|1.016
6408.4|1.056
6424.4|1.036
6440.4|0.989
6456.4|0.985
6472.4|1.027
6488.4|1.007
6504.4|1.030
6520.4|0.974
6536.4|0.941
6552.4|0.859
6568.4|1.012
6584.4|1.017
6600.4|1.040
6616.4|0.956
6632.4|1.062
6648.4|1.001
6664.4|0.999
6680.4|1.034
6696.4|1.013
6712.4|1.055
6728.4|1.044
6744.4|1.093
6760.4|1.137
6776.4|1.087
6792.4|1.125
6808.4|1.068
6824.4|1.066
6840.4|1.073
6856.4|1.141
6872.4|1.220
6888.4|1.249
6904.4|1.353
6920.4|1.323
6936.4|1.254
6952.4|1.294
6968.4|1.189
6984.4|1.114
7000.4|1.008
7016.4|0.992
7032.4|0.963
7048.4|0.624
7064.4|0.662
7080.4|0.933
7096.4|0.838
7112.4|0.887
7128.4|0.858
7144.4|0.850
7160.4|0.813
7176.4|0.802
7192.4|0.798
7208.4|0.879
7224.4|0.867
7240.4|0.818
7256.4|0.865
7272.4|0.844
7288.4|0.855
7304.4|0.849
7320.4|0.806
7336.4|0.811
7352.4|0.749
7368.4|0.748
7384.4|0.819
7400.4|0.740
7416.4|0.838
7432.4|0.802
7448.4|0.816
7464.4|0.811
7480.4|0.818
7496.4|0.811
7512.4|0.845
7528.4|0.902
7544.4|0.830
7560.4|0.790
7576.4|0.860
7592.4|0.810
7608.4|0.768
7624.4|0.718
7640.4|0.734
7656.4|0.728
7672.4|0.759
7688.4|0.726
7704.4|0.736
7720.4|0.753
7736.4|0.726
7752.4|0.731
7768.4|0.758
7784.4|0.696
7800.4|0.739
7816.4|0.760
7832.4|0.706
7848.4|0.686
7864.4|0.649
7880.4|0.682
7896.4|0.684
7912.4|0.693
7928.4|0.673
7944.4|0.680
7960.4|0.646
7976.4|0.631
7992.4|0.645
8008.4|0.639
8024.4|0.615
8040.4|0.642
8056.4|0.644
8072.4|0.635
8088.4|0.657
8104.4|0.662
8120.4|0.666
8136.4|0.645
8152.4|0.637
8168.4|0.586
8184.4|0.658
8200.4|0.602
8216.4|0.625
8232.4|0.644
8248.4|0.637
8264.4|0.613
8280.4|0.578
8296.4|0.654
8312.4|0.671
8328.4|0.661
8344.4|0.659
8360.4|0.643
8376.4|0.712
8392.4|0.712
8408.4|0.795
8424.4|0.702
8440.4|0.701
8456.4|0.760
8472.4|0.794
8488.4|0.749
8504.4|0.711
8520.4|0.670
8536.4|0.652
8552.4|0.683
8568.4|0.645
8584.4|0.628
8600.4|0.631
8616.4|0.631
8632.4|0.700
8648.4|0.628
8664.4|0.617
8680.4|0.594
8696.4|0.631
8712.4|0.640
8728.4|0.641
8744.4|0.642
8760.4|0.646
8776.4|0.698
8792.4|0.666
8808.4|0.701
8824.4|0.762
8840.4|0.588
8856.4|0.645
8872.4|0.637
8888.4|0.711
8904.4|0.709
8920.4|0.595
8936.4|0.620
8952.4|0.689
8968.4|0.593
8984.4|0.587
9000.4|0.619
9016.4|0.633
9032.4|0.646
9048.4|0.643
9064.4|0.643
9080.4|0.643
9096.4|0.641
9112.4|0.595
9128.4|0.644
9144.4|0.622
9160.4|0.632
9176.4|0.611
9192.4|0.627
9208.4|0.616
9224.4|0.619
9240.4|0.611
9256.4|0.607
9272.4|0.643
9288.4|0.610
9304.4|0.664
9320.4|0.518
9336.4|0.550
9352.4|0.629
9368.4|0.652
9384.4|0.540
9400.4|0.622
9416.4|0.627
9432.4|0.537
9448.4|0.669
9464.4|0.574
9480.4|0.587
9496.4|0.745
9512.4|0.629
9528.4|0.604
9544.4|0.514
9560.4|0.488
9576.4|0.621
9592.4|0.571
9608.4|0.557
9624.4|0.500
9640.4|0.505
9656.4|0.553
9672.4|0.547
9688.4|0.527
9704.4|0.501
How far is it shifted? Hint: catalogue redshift 2.629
